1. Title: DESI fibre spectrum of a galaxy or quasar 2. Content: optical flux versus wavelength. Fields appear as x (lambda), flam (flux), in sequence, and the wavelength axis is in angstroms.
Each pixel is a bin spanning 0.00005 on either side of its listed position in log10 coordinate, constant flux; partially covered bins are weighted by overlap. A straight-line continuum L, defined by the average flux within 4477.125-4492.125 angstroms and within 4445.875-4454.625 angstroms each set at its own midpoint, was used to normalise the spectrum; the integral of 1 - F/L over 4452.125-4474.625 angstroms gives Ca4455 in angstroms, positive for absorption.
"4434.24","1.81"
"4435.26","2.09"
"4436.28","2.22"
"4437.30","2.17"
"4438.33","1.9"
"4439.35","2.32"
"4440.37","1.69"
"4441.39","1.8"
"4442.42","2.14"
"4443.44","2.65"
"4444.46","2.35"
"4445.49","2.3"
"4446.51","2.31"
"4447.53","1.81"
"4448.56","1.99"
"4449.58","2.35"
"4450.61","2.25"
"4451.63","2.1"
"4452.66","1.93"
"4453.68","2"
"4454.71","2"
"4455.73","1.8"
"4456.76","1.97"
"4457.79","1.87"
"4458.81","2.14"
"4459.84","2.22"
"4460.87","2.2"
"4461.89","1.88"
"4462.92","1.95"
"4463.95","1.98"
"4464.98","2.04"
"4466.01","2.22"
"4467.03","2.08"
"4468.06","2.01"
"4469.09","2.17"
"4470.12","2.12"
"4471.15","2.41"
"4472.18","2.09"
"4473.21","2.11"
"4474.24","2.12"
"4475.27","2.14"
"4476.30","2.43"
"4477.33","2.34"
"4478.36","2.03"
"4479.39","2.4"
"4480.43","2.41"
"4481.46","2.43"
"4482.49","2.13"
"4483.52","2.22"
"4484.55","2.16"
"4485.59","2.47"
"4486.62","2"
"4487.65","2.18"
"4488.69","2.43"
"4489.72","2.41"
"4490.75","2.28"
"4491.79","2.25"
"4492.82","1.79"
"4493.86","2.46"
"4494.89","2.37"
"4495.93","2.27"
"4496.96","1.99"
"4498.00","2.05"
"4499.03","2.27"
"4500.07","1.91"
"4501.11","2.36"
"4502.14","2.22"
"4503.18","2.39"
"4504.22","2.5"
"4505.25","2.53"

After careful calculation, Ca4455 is 1.07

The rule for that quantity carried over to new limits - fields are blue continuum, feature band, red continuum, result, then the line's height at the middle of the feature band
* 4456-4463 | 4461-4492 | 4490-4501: -1.4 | 2.1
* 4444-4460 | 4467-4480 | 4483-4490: 0.0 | 2.19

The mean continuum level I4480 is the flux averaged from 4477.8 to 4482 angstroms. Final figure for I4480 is 2.32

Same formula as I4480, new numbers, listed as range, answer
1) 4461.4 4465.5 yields 1.96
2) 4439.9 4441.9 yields 1.75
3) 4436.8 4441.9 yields 1.98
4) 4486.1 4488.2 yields 2.1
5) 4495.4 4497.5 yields 2.13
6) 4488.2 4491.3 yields 2.37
